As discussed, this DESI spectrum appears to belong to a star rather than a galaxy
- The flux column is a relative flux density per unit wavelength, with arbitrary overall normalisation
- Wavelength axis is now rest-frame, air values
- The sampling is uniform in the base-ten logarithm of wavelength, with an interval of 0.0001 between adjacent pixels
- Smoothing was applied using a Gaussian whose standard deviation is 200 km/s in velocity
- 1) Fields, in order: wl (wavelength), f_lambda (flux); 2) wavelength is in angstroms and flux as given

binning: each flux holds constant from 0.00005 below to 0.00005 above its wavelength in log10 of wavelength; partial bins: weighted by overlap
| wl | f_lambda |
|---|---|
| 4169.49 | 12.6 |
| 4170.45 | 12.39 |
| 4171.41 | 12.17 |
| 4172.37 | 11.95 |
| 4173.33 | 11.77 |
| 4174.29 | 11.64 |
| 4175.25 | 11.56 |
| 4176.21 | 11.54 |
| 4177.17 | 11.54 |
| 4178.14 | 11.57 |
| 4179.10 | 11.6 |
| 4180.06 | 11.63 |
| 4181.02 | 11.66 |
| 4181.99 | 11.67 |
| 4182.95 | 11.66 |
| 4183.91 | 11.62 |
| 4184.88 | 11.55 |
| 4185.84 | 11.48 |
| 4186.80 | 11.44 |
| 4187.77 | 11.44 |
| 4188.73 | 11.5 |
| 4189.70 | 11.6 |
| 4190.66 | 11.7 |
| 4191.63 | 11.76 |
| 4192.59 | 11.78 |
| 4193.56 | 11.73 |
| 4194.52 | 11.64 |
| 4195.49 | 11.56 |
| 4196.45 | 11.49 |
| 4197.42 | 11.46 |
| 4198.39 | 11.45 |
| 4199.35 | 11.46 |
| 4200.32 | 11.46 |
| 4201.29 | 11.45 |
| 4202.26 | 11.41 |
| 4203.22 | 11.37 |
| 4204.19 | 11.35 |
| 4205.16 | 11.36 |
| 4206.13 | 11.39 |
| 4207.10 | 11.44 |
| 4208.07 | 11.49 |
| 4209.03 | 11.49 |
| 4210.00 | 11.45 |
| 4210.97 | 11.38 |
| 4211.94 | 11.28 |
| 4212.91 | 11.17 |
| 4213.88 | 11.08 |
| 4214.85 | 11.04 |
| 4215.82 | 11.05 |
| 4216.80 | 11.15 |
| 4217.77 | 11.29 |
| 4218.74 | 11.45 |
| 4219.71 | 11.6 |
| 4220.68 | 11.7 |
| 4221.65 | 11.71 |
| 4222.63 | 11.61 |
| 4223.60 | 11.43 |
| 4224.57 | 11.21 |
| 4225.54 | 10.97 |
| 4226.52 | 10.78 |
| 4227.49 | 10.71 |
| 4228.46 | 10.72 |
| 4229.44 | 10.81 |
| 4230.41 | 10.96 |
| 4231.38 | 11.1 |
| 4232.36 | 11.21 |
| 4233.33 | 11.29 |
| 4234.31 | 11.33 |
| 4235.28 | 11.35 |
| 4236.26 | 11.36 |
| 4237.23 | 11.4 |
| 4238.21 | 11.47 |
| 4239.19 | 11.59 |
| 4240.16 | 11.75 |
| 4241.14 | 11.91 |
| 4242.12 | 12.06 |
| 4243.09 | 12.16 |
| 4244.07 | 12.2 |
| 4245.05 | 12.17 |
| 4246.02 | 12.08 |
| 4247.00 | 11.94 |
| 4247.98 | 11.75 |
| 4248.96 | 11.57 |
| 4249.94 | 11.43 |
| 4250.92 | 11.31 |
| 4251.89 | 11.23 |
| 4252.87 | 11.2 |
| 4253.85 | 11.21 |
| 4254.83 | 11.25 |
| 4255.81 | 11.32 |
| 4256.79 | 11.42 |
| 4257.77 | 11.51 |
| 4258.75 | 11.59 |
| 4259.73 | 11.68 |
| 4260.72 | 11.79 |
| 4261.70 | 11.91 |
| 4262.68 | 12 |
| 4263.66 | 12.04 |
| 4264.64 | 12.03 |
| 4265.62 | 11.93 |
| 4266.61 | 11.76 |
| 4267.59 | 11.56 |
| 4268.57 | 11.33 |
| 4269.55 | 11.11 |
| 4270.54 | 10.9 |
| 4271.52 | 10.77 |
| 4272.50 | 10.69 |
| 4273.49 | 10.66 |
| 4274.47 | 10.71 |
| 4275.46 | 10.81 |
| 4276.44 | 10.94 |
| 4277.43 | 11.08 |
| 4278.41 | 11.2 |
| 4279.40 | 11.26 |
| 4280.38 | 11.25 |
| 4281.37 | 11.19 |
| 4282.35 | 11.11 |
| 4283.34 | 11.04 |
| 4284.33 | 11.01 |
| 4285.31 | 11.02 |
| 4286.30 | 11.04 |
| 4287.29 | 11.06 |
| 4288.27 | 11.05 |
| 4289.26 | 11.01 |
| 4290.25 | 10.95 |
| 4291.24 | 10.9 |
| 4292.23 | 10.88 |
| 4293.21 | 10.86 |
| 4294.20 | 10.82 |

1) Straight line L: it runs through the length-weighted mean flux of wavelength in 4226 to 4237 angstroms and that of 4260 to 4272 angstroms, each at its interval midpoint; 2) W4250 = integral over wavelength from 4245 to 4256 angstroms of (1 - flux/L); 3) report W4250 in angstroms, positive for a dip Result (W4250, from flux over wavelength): -0.2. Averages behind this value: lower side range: 11.1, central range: 11.5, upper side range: 11.6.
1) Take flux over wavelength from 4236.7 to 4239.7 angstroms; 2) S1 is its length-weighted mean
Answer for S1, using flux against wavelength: 11.5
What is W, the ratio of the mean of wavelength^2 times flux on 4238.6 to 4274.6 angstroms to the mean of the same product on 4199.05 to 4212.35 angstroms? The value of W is 1.0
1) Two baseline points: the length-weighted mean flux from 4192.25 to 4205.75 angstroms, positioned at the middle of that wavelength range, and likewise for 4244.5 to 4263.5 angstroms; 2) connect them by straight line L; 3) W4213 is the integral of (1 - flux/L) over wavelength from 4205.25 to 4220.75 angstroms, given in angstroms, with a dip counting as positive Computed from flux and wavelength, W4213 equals 0.3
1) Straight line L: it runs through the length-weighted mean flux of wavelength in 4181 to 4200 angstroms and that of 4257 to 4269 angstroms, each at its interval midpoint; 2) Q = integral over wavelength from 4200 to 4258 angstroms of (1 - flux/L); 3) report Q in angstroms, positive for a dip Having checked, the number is 1.3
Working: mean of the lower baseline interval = 11.6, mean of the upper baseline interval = 11.8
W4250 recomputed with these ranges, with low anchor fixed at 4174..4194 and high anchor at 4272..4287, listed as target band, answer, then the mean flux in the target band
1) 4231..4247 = -0.6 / 11.7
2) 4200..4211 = 0.0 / 11.4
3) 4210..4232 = 0.3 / 11.2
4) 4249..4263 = -0.4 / 11.5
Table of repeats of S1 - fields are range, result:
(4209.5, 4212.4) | 11.4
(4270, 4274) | 10.8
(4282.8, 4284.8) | 11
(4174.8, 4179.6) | 11.6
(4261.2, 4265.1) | 12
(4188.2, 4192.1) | 11.6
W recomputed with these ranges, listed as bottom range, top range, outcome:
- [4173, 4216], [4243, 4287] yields 1.02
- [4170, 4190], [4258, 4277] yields 1.02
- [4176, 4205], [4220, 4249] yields 1.01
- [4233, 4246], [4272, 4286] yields 0.96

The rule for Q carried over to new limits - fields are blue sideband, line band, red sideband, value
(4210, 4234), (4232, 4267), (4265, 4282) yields -1.5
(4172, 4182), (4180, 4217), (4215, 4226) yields 0.1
